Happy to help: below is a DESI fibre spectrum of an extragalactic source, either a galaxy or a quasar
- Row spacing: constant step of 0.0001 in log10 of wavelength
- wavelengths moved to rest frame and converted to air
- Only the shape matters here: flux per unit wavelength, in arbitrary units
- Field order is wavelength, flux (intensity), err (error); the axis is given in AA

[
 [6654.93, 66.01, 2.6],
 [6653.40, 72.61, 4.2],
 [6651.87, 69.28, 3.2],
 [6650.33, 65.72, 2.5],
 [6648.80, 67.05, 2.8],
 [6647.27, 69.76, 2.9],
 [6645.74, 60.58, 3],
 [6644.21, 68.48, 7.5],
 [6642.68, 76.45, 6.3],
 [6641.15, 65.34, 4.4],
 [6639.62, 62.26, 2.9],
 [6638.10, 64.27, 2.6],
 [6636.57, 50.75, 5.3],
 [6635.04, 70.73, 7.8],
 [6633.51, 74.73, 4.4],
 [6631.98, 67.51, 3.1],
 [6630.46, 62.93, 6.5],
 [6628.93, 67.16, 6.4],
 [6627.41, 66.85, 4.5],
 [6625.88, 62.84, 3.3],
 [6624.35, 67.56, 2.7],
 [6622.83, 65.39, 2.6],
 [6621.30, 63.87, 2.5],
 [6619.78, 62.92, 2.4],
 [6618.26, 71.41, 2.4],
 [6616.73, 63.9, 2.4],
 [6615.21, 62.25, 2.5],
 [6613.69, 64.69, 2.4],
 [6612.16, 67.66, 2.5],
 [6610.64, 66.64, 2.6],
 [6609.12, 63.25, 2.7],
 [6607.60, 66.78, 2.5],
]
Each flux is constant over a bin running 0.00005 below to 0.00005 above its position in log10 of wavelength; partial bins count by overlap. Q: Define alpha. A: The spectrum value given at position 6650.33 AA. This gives 65.72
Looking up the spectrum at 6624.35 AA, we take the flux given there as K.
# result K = 67.56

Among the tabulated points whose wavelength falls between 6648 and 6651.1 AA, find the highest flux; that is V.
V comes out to 67.05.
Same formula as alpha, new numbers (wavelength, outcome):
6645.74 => 60.58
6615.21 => 62.25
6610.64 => 66.64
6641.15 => 65.34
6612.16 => 67.66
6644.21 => 68.48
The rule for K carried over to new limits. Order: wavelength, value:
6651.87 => 69.28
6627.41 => 66.85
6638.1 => 64.27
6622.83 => 65.39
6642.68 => 76.45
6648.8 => 67.05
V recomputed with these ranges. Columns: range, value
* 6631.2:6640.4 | 74.73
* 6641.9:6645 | 76.45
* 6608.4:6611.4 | 66.64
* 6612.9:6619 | 71.41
